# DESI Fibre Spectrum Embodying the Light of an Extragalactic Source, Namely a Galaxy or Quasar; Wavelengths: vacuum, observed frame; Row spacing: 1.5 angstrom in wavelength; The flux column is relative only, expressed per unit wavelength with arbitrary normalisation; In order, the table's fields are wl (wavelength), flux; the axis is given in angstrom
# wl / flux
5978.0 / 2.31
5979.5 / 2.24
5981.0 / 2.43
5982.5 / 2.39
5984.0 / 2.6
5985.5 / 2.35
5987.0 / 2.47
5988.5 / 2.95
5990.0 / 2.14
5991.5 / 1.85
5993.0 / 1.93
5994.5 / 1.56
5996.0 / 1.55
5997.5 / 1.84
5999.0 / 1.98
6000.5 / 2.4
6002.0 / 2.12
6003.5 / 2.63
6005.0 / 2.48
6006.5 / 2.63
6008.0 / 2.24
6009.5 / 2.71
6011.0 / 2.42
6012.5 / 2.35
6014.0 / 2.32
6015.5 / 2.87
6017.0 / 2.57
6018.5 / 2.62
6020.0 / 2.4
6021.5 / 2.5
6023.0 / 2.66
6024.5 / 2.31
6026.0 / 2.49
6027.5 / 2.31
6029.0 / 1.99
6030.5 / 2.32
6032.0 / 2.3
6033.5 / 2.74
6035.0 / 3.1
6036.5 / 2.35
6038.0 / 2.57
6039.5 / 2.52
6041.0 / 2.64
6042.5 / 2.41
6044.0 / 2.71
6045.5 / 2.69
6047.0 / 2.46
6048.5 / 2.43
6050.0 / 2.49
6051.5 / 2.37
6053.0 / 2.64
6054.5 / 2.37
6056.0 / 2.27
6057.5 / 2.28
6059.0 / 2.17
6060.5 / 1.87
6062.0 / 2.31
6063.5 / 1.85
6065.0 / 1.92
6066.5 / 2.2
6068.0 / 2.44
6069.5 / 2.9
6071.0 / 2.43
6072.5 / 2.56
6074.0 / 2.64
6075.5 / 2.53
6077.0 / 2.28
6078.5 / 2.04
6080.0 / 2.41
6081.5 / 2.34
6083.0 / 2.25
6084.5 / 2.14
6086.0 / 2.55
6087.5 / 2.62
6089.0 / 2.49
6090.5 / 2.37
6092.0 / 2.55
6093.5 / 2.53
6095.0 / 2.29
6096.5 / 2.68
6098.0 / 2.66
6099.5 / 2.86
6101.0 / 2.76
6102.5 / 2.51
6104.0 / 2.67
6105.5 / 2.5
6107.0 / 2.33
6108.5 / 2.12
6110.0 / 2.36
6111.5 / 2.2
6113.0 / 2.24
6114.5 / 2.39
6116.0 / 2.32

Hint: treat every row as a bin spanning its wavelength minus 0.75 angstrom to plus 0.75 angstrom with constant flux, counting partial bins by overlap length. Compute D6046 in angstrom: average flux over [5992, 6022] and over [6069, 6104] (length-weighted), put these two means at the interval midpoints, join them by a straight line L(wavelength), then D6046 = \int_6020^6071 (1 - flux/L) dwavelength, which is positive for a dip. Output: -0.4 angstrom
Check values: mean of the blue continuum 2.3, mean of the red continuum 2.5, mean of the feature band 2.41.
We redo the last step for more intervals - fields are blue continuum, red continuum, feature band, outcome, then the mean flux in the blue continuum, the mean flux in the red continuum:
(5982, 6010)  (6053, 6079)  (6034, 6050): -2.1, 2.25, 2.31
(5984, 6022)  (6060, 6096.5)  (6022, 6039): -1.0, 2.32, 2.36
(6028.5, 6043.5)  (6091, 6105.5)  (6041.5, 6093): 3.4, 2.51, 2.6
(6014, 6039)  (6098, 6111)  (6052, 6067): 1.9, 2.5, 2.52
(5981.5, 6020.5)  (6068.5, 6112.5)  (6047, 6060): 0.2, 2.32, 2.47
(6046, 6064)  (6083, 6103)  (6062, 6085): 0.8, 2.3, 2.53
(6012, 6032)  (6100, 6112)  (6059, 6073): 1.0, 2.44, 2.44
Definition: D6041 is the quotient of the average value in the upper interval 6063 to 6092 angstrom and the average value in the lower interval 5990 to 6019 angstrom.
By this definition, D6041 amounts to 1.05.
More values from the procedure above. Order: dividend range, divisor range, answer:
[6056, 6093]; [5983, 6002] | 1.09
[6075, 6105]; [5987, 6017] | 1.09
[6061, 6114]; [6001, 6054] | 0.97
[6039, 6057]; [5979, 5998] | 1.14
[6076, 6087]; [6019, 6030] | 0.96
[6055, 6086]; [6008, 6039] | 0.92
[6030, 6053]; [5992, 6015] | 1.15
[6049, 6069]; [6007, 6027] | 0.90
